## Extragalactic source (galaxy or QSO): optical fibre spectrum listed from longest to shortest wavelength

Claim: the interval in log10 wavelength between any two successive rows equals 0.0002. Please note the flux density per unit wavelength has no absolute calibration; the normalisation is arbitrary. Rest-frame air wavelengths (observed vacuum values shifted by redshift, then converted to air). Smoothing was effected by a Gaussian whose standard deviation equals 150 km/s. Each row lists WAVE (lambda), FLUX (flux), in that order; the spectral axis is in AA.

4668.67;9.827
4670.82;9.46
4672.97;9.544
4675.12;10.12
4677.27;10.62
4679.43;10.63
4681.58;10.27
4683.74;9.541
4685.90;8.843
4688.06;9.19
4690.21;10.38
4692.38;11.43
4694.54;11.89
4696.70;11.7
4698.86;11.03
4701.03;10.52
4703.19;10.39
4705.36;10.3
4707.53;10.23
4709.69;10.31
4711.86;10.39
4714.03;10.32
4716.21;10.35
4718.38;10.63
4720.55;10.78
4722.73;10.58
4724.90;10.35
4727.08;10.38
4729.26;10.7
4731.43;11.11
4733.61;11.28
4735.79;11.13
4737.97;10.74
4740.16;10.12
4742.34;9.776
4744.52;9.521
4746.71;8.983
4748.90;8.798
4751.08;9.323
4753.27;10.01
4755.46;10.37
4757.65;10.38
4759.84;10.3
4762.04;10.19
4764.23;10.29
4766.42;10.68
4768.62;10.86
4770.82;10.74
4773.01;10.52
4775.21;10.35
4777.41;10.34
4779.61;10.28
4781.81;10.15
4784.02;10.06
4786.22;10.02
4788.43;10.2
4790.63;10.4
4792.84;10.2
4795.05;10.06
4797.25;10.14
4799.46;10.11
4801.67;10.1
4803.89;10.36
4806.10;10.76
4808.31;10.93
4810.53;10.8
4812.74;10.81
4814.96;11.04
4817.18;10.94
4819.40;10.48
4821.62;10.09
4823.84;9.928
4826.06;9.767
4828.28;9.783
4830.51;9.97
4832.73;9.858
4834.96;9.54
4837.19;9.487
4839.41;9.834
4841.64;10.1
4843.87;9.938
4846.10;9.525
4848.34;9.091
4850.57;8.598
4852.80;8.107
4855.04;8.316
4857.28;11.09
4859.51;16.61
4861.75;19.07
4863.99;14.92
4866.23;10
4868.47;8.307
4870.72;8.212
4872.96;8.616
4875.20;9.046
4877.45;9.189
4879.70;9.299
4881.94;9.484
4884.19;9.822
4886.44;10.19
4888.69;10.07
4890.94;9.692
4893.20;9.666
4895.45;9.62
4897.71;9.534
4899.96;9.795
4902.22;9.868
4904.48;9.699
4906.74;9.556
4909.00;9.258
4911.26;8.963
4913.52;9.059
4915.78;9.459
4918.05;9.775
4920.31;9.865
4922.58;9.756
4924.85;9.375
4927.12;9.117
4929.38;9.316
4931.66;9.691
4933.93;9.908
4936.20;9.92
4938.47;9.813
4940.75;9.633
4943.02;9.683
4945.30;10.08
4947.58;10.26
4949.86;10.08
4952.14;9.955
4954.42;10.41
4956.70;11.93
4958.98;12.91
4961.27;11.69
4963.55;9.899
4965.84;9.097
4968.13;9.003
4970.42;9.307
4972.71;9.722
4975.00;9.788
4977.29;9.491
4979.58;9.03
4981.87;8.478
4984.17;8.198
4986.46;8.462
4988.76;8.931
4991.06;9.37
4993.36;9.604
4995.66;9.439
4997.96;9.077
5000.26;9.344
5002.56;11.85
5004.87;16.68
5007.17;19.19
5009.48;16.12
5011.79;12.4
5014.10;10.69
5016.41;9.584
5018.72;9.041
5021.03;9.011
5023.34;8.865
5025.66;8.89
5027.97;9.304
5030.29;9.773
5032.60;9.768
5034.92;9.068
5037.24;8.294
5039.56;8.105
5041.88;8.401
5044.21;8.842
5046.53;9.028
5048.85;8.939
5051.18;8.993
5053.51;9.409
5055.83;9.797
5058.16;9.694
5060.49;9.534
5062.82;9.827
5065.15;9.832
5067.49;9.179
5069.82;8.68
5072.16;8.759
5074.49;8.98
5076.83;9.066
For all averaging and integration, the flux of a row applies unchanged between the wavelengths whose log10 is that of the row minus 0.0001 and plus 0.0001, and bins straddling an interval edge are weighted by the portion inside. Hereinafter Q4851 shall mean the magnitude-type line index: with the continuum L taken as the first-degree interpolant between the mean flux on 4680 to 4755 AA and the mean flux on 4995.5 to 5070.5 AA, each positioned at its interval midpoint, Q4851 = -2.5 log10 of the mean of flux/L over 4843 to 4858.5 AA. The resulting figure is 0.11 mag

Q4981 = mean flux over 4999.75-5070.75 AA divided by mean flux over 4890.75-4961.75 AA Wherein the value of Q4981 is 1.0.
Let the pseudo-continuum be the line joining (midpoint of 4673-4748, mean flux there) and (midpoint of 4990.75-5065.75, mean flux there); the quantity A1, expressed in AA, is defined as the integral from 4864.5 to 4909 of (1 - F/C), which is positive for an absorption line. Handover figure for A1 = 3.3 AA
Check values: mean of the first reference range 10.4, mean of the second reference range 10.2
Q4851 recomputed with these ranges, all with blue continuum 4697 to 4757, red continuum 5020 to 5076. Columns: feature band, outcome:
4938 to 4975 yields -0.082 mag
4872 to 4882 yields 0.077 mag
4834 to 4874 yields -0.072 mag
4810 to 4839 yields -0.022 mag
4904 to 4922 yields 0.020 mag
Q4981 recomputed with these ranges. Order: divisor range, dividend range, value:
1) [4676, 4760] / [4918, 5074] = 0.96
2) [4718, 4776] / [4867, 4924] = 0.91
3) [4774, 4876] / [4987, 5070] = 0.97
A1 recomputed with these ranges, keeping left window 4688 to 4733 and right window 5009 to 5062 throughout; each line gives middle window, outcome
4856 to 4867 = -4.6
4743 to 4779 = 1.3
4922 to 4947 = 0.6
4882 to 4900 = 0.5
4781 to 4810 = 0.2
